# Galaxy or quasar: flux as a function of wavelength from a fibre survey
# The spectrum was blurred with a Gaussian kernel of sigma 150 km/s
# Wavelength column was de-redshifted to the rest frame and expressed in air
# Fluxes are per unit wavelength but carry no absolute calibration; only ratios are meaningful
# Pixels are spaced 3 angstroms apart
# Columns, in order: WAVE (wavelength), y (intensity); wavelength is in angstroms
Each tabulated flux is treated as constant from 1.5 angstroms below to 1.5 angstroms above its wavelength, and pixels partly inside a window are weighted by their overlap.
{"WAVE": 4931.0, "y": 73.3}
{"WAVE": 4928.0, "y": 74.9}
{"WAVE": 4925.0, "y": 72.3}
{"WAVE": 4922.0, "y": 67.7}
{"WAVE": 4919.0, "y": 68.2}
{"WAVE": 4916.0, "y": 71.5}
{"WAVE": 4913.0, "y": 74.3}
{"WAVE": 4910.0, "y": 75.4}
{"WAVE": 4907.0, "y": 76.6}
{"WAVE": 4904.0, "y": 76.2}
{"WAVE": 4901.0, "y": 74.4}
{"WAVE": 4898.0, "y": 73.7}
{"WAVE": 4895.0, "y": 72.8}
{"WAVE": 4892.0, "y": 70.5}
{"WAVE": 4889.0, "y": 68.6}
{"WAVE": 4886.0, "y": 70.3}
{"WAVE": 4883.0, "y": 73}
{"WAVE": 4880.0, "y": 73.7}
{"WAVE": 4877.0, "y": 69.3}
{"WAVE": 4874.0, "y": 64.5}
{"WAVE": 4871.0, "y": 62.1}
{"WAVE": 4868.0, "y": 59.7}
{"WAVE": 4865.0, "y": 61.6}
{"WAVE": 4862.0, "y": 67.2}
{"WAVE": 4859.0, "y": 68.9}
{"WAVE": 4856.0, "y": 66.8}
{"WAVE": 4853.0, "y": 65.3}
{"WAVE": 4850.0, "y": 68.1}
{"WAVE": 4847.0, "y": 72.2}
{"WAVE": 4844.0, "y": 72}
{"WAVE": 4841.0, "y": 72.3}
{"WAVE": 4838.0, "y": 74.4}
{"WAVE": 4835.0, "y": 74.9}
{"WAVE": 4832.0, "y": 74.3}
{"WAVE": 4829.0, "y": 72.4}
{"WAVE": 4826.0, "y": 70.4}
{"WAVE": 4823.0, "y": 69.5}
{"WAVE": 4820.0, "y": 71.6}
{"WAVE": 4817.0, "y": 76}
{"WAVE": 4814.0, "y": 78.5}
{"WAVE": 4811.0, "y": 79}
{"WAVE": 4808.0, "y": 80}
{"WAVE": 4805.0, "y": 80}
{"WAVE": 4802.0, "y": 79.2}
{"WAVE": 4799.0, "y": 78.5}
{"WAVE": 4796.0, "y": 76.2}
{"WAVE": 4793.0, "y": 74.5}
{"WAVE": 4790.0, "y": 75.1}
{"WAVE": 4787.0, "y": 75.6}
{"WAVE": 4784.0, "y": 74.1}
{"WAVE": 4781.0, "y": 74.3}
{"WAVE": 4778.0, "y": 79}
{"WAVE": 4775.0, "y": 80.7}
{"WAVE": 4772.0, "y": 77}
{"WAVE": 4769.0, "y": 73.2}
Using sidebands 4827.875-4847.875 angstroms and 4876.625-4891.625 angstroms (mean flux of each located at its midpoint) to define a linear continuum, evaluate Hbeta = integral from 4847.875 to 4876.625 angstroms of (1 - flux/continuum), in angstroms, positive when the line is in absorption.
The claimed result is 2.7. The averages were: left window 73.3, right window 71.1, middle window 65.2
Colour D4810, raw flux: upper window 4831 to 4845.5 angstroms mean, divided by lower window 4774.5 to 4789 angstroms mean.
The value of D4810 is 1.0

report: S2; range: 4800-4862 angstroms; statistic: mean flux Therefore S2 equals 73.2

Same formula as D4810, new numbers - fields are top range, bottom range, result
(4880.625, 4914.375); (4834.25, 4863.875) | 1.05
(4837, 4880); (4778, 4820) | 0.88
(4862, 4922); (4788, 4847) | 0.93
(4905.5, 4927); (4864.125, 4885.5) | 1.09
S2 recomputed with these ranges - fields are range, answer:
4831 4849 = 73.2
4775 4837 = 75.8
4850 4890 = 67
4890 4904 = 73.1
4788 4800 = 76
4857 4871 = 64.2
